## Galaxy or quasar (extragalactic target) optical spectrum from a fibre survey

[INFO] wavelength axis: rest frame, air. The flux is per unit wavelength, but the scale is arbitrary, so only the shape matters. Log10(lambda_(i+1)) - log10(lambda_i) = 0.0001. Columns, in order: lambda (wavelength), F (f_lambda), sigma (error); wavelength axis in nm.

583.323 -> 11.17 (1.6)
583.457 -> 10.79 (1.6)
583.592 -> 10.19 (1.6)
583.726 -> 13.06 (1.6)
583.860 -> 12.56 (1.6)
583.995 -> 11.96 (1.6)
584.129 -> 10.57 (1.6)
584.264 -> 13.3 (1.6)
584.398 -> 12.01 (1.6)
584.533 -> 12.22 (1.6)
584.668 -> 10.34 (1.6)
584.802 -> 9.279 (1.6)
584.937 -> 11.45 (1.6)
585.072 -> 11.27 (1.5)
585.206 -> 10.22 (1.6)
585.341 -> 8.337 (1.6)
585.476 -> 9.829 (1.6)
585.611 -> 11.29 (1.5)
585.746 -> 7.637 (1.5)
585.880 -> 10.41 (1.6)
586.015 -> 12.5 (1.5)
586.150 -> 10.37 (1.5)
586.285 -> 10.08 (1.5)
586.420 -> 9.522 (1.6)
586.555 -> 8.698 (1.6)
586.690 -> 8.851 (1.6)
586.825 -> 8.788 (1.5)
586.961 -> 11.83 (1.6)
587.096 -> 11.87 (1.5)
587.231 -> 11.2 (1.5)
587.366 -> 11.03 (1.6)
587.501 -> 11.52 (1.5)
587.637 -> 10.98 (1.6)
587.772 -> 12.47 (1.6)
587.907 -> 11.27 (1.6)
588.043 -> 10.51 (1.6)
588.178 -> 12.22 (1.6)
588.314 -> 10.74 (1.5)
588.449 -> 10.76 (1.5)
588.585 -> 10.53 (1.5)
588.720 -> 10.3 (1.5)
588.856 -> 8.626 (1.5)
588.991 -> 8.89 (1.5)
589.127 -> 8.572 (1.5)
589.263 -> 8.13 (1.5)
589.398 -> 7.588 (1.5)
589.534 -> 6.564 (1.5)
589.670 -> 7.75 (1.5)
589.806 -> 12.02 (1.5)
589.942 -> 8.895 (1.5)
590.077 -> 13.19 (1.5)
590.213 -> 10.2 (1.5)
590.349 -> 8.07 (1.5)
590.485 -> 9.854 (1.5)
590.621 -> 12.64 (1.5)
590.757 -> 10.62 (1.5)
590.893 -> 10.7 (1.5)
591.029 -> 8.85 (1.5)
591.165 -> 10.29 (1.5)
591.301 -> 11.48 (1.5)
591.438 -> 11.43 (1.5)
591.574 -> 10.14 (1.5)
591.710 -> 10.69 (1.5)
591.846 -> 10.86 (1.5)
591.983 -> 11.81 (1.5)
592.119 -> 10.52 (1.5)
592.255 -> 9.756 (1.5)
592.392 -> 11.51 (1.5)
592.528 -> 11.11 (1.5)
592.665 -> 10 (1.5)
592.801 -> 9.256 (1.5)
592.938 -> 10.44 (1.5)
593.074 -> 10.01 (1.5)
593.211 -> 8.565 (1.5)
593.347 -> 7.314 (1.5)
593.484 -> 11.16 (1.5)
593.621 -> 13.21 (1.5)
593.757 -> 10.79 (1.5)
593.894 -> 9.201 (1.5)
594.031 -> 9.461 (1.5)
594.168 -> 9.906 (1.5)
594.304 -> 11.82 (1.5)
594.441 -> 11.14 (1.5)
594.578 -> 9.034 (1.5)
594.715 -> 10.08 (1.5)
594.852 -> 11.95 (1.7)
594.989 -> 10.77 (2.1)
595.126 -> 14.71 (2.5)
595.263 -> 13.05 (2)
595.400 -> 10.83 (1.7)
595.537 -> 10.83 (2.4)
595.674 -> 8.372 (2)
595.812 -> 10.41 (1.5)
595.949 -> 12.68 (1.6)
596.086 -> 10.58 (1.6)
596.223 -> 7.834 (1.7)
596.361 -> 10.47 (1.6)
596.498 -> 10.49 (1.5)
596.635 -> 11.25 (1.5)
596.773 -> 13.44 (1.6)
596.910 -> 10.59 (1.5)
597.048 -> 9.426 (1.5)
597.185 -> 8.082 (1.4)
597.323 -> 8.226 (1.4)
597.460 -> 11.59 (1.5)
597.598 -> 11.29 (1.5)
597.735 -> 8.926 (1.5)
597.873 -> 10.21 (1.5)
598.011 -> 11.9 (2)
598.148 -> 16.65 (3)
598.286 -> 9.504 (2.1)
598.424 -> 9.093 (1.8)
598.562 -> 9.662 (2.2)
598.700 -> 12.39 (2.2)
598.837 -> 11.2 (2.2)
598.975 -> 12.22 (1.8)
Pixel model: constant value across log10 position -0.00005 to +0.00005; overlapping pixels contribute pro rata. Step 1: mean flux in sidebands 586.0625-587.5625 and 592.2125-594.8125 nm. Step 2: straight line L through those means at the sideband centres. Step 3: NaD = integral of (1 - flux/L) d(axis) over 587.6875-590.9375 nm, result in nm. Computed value 0.08 nm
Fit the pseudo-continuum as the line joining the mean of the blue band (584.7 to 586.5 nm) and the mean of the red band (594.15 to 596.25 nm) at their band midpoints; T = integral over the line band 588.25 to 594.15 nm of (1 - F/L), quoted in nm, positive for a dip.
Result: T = 0.32 nm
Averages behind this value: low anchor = 10.2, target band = 10.1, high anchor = 11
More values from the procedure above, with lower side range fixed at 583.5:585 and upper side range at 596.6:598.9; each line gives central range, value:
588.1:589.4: 0.18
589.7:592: 0.11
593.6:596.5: 0.04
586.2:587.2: 0.12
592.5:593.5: 0.13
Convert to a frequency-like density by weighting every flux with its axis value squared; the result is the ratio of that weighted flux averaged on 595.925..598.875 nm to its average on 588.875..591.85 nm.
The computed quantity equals 1.11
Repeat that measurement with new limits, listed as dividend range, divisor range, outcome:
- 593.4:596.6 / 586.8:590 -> 1.09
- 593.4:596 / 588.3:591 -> 1.15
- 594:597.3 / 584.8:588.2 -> 1.05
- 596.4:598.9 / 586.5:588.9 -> 1.04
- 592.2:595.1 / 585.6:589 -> 1.01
